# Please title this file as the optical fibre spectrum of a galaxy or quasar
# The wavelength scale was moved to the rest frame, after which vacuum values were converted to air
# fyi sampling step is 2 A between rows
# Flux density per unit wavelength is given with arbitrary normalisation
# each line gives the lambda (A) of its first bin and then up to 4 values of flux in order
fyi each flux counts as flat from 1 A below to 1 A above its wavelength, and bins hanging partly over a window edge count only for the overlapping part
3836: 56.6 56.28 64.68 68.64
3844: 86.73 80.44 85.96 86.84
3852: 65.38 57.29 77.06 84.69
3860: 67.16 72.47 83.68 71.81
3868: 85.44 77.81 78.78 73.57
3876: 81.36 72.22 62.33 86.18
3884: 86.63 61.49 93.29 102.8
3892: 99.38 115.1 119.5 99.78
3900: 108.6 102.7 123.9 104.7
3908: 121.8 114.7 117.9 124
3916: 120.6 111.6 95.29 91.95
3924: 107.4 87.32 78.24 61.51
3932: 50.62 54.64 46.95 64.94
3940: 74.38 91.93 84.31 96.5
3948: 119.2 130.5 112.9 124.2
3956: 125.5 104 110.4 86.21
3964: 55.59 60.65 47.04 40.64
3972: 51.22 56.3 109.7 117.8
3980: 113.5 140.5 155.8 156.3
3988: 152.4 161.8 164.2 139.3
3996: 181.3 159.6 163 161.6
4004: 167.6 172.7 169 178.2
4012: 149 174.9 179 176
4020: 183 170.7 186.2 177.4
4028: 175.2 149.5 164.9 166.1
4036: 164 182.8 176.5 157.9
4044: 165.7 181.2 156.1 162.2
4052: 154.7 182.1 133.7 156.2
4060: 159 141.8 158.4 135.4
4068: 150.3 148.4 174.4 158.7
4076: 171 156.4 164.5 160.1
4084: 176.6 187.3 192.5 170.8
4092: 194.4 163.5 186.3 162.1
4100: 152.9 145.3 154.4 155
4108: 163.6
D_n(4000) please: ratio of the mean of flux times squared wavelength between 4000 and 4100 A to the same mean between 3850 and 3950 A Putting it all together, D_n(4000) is 2.03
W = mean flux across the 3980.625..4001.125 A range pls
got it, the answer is 157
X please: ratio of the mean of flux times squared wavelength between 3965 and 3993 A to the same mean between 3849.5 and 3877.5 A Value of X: 1.53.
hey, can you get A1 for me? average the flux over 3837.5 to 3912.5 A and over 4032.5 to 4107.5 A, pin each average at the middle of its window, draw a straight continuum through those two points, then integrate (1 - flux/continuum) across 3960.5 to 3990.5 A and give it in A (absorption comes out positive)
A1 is 6.61 A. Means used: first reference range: 86.8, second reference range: 164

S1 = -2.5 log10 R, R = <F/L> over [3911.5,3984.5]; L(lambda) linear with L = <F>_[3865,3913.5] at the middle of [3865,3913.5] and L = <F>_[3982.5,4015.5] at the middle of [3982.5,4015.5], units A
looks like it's 0.37 mag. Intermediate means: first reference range 94.5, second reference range 163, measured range 91.9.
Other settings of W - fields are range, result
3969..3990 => 112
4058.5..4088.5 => 162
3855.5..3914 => 92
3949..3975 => 85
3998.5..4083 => 165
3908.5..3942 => 88.3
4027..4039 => 167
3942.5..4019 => 127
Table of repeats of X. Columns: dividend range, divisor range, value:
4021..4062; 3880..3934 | 1.81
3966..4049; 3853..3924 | 1.71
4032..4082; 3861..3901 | 2.03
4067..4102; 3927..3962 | 2.00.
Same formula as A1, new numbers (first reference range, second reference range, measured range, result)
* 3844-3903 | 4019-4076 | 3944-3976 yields 8.8 A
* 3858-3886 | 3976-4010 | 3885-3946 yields 4.6 A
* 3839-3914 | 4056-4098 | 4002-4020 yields -4.1 A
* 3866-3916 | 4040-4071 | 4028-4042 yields -1.7 A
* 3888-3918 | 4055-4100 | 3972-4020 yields -3.7 A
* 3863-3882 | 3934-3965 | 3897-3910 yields -4.2 A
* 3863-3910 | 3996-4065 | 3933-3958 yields 5.9 A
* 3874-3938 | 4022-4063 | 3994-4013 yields -2.8 A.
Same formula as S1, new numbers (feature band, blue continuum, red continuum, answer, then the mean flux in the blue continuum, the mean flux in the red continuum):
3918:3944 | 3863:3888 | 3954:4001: 0.256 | 77.4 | 116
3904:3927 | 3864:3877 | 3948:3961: -0.106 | 78.6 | 118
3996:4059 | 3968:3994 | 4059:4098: -0.204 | 116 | 166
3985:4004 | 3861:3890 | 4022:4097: -0.186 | 78.5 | 166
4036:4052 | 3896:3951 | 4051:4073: -0.147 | 96.2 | 154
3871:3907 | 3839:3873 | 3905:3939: -0.108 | 76.2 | 91.4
